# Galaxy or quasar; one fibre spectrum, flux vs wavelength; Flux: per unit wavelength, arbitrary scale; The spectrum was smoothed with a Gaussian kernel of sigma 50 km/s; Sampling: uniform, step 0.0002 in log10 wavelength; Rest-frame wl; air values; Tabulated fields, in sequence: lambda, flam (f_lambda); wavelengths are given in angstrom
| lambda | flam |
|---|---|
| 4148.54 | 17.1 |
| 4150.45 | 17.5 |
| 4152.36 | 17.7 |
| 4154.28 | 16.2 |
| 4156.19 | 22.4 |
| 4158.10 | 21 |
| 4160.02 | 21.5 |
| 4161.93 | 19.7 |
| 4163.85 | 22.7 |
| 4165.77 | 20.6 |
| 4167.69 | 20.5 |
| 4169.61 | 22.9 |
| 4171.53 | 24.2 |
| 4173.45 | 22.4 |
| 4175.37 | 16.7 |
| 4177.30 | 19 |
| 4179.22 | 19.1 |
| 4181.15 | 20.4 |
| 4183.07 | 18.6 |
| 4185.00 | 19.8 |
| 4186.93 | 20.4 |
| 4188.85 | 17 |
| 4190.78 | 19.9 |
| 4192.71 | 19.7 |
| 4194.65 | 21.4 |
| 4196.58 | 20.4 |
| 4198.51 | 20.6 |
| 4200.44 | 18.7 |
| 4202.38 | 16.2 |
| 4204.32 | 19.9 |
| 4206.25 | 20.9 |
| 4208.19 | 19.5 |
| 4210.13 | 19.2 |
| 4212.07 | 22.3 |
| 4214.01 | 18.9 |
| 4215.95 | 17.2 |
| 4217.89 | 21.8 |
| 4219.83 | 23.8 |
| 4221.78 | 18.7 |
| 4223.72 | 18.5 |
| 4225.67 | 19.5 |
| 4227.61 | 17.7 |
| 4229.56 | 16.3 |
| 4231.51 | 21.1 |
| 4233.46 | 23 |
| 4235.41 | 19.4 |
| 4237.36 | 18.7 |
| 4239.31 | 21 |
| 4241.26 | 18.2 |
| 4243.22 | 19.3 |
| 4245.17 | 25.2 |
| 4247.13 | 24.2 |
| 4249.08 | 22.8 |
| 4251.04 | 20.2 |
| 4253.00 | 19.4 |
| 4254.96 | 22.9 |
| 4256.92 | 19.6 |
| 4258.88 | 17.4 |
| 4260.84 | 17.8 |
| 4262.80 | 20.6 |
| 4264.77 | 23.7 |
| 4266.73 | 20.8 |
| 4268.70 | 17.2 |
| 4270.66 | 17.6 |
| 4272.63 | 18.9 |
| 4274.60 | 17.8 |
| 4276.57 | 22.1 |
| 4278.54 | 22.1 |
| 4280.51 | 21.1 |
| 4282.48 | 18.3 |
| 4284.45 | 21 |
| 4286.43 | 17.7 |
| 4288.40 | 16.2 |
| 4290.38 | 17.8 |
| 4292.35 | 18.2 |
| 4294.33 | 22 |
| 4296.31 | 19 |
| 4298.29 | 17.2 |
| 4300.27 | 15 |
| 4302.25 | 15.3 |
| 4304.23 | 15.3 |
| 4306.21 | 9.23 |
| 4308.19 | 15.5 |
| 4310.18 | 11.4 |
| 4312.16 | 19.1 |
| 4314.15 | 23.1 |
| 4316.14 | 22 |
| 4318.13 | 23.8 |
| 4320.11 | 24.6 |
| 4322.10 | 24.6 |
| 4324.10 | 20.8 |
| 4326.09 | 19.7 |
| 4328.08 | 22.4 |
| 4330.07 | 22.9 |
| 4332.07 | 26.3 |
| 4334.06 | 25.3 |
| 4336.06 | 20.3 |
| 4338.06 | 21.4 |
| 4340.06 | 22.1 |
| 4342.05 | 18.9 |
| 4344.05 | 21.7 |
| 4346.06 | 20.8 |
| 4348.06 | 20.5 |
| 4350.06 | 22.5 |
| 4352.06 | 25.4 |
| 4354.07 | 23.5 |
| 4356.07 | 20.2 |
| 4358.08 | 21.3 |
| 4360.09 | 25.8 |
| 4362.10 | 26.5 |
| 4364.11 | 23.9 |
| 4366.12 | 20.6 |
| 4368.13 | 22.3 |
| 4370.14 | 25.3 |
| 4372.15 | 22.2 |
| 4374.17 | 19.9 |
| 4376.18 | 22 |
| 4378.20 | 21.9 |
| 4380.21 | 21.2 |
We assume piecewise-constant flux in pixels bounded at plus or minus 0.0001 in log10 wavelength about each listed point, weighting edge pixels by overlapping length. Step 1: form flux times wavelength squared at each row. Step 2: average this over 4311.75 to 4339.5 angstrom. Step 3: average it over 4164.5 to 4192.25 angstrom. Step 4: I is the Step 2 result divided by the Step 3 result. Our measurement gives 1.2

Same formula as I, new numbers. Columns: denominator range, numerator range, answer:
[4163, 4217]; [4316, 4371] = 1.22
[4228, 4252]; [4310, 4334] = 1.12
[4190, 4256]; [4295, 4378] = 1.10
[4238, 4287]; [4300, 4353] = 1.04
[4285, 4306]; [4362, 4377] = 1.37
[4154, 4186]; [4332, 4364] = 1.20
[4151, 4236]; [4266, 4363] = 1.08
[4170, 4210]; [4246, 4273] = 1.06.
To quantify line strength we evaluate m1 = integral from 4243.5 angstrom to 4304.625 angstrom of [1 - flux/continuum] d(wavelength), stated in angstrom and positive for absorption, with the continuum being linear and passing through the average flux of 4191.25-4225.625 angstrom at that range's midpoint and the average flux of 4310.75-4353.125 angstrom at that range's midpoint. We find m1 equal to 4.4 angstrom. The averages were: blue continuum 19.9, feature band 19.5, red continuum 22.2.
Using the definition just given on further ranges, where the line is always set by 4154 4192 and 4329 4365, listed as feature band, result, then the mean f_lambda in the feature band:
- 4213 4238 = 1.7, 19.6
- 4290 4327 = 6.0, 18.6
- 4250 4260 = 0.7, 19.9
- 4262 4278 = 1.3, 19.9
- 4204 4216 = 0.5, 19.9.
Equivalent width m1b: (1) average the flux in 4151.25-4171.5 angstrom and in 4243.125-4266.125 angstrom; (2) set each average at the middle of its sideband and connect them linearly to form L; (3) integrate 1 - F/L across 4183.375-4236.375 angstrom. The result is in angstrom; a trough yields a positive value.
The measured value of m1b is 3.1 angstrom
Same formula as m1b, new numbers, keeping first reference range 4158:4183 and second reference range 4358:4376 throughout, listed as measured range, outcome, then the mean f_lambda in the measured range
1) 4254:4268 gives 1.0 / 20.3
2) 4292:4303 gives 2.2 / 17.8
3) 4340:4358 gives 1.0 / 21.7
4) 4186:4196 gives 0.6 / 19.7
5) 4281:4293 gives 2.1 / 18.3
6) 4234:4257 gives 0.7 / 21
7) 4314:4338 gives -0.3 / 22.9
